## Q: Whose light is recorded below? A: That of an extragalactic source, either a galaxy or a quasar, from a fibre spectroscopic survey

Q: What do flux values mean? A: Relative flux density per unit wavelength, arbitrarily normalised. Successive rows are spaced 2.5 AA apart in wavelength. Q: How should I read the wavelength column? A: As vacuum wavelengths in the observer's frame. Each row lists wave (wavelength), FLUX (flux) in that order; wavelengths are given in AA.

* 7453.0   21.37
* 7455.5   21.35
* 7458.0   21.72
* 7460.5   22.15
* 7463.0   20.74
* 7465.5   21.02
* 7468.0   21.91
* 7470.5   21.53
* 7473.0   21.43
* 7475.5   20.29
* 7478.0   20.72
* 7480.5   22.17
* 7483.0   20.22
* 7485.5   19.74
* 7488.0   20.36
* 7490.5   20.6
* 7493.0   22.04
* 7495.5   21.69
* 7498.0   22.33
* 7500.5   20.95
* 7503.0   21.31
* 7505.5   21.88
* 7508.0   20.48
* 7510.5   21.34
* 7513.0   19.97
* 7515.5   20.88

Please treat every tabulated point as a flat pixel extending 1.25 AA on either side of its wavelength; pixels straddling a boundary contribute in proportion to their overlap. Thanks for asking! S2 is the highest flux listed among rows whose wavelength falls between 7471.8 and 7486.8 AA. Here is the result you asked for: 22.17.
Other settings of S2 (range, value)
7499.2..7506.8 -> 21.88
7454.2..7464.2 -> 22.15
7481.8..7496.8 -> 22.04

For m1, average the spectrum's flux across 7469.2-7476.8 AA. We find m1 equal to 21.1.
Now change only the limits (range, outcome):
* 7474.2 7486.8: 20.6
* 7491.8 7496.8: 21.9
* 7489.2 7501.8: 21.5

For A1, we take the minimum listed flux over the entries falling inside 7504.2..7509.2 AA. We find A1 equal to 20.48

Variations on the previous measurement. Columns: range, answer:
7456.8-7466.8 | 20.74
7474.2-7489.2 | 19.74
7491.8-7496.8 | 21.69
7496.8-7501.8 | 20.95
